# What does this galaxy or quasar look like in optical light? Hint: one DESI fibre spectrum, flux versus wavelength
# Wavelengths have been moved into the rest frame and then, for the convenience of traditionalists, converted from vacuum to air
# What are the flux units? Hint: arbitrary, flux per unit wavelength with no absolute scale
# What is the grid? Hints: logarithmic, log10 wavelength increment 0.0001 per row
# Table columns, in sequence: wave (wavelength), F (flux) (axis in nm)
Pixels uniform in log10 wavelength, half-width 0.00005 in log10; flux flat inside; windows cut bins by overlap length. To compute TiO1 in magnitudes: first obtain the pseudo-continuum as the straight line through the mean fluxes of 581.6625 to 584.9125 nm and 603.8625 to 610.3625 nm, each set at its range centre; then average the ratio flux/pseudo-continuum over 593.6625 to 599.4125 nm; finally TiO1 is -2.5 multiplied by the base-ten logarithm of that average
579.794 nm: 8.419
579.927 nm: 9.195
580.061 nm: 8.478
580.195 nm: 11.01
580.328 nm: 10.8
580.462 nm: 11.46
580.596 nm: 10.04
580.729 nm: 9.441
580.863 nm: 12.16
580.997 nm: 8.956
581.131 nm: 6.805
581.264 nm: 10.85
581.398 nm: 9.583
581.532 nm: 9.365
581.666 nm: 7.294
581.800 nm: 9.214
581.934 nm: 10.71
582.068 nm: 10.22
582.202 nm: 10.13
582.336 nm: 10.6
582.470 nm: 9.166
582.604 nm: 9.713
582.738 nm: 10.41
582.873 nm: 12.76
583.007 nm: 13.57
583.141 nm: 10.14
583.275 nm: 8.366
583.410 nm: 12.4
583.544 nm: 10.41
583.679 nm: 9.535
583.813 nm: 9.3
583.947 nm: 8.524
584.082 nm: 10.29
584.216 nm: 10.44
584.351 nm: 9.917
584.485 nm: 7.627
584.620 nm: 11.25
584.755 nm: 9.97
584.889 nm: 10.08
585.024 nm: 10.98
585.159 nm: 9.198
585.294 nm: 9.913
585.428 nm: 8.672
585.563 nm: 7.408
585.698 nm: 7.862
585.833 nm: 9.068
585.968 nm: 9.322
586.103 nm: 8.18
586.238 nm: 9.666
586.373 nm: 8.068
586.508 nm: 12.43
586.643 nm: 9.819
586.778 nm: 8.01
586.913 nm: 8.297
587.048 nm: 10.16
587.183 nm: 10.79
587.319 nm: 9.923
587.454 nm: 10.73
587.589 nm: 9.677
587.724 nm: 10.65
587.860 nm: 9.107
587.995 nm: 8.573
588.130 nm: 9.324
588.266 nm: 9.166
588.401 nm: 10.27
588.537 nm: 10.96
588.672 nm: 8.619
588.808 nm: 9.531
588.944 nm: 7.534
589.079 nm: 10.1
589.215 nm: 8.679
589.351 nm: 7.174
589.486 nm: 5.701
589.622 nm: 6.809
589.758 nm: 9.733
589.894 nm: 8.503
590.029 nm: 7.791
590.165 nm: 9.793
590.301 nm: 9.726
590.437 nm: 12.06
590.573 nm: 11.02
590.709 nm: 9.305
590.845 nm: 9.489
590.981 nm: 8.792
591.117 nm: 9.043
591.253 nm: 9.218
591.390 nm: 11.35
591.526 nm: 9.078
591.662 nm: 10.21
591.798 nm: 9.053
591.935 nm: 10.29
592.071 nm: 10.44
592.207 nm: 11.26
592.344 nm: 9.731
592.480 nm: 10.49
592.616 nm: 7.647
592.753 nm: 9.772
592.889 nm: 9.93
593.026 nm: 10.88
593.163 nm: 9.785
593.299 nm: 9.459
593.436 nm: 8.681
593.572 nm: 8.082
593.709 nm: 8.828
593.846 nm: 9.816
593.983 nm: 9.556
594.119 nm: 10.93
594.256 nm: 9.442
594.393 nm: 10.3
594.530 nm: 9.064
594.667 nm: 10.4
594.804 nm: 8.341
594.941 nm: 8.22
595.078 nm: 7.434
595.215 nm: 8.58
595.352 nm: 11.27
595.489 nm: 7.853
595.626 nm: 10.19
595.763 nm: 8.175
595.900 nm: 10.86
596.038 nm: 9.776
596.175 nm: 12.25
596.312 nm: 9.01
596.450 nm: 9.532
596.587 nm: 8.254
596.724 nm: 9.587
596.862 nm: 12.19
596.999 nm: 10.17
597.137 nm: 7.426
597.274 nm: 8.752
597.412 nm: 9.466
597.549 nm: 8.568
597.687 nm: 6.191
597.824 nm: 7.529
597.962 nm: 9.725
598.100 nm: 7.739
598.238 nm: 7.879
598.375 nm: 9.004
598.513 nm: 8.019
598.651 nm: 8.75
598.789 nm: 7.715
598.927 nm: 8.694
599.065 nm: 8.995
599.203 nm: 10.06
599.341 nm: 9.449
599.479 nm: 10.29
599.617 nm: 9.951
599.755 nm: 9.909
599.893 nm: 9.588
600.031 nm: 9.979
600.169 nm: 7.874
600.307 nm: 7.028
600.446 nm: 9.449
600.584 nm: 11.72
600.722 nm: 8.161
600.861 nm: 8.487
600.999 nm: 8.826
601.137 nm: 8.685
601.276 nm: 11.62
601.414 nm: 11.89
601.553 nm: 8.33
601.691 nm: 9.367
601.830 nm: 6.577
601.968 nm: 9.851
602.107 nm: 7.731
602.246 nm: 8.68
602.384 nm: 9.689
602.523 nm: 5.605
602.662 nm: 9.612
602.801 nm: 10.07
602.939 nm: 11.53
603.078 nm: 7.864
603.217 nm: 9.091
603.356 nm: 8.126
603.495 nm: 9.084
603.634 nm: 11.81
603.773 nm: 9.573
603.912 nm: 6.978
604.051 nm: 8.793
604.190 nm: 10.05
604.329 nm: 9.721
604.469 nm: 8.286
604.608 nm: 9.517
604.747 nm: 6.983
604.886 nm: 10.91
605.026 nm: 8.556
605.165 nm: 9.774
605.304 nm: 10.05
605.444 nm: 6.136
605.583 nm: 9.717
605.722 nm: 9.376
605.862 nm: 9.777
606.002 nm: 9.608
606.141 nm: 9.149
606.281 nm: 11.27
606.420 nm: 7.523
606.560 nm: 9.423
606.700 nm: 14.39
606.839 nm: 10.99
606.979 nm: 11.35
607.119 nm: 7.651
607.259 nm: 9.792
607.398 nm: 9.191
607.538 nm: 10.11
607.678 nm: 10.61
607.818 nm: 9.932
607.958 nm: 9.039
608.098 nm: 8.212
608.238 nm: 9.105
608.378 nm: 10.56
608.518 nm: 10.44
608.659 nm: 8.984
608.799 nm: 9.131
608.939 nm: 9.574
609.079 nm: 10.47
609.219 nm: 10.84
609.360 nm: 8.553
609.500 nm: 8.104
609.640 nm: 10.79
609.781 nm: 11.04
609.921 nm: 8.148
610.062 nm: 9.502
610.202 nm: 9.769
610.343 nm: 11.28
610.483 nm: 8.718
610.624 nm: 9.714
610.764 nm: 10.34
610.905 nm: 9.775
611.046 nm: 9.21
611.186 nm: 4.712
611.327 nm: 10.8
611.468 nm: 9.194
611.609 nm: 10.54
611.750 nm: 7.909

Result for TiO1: 0.08 mag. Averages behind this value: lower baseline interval 10.1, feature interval 9.14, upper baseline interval 9.55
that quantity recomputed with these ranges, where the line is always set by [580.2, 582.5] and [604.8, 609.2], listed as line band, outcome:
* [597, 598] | 0.173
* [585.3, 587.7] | 0.055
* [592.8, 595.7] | 0.045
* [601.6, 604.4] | 0.087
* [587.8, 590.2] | 0.127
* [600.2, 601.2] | 0.102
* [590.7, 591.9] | 0.030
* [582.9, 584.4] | -0.053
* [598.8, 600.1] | 0.020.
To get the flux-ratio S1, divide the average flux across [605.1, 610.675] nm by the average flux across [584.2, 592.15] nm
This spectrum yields 1.03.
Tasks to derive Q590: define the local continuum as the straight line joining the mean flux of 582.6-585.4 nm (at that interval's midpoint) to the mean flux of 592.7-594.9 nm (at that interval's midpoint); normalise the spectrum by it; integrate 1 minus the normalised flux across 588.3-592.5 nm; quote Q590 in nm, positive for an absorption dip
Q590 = 0.17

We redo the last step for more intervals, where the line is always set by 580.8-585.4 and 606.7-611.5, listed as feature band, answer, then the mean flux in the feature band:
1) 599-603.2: 0.23 nm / 9.23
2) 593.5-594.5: 0.03 nm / 9.54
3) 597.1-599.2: 0.31 nm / 8.37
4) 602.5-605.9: 0.21 nm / 9.12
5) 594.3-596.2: 0.08 nm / 9.41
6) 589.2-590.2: 0.20 nm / 7.93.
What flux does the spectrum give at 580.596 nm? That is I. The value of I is 10.04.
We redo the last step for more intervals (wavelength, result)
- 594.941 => 8.22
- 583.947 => 8.524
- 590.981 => 8.792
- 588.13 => 9.324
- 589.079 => 10.1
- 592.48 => 10.49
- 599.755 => 9.909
